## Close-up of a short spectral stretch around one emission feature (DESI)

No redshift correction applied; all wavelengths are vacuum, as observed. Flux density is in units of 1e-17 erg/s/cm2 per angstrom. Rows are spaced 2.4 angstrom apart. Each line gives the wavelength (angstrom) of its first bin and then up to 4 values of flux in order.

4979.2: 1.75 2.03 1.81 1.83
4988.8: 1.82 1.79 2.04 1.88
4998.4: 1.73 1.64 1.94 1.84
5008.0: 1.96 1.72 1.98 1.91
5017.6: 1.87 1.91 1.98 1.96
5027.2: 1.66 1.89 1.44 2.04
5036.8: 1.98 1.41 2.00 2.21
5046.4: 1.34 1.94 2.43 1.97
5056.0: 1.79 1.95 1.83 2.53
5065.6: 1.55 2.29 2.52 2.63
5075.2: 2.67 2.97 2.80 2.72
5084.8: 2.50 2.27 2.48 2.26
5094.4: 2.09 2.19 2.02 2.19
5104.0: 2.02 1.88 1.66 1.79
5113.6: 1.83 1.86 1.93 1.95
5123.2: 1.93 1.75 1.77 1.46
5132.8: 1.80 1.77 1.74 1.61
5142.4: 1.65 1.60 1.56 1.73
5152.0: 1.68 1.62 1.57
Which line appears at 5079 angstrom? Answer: C IV 1549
